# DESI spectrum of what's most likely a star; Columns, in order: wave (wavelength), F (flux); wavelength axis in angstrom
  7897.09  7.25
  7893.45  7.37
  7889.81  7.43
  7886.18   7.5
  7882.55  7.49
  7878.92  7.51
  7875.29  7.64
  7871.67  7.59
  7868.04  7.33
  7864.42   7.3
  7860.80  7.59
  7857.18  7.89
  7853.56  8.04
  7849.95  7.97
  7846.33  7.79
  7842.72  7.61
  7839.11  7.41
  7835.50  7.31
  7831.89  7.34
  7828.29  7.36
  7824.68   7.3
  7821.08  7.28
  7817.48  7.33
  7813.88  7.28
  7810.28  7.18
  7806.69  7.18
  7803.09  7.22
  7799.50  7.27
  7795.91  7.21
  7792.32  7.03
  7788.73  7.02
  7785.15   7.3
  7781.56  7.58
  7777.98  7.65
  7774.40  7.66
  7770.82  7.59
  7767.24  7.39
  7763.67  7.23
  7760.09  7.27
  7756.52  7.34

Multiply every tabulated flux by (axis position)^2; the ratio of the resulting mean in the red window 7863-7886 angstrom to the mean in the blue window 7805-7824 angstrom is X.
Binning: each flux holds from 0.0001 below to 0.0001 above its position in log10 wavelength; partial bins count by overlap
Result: 1.05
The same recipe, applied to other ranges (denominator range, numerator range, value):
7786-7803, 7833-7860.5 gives 1.09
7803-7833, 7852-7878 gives 1.06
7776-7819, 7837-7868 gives 1.07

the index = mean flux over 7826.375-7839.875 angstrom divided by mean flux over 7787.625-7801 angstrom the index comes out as 1.0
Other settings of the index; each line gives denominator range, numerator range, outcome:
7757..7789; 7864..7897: 1.00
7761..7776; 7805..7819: 0.97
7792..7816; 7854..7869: 1.05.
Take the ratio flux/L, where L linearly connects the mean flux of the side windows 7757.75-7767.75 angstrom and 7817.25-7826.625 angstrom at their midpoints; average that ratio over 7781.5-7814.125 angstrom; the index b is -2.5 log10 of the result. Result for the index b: 0.01 mag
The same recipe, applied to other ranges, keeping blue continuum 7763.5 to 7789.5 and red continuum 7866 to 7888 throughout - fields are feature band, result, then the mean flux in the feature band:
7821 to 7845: 0.01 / 7.39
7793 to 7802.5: 0.04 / 7.22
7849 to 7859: -0.07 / 7.97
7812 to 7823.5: 0.03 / 7.3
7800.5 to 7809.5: 0.04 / 7.21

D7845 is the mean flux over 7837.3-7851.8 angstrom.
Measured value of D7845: 7.7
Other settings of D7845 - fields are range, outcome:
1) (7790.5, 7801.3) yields 7.17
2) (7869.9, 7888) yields 7.55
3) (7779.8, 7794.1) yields 7.23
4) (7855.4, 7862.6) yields 7.74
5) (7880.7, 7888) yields 7.5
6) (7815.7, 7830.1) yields 7.32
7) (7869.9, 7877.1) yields 7.62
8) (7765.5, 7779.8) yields 7.57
